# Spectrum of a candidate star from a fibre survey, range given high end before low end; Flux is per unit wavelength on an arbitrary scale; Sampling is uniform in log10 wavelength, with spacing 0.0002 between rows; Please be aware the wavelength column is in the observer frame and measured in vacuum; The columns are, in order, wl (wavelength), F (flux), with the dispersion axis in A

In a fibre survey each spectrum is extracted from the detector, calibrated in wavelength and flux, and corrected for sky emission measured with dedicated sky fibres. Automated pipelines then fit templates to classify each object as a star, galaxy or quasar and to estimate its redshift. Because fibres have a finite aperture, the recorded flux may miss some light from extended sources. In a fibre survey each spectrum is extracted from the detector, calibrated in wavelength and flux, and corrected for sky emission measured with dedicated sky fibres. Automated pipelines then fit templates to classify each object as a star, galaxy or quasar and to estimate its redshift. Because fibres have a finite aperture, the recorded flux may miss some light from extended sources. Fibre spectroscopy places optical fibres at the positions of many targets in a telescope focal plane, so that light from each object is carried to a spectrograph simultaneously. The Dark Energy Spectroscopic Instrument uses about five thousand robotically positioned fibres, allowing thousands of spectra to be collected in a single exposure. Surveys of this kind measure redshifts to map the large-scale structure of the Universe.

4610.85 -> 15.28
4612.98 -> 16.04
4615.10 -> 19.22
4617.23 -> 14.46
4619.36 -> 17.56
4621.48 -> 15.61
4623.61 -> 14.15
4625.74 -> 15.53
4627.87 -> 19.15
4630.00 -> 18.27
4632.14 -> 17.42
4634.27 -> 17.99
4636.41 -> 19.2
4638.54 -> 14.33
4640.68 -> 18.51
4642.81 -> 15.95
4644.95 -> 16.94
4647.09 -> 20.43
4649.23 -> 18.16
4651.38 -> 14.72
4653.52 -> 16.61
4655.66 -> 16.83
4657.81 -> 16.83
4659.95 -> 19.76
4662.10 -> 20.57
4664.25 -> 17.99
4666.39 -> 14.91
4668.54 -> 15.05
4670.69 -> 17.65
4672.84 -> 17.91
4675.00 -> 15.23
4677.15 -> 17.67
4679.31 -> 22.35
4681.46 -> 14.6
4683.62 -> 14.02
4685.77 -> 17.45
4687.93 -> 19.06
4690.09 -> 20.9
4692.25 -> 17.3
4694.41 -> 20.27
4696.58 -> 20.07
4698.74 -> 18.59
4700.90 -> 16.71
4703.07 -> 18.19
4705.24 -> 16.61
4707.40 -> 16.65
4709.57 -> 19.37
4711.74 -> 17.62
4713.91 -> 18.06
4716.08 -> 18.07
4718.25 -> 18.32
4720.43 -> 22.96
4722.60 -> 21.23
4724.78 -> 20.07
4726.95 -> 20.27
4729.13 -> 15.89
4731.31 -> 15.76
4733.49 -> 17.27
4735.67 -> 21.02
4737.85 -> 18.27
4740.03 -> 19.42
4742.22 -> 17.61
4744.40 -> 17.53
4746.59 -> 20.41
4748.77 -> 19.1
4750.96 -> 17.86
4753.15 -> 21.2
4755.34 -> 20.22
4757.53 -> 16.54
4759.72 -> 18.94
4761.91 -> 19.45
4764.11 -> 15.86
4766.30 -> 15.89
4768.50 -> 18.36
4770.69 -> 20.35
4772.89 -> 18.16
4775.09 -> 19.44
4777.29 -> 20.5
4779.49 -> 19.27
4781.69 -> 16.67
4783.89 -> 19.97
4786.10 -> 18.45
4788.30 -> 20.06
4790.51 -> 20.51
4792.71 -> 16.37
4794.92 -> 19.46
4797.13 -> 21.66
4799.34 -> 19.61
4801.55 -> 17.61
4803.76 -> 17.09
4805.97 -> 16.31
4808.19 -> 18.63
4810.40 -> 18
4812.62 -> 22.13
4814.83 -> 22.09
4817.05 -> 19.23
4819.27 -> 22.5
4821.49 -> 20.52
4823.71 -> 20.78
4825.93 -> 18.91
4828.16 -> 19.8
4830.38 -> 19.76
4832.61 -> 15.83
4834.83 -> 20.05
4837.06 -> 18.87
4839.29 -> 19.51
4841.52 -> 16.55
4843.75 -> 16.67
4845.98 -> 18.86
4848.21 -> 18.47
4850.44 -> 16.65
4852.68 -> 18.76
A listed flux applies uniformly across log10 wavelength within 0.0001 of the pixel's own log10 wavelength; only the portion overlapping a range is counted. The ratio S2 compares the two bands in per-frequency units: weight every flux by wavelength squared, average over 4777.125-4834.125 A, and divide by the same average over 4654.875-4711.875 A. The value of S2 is 1.14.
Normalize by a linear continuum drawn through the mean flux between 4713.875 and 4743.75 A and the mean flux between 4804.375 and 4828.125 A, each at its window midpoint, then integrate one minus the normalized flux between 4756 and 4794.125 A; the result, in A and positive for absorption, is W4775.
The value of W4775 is 1.7 A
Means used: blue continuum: 18.9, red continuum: 19.8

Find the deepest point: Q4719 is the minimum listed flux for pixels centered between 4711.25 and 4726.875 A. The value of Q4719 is 17.62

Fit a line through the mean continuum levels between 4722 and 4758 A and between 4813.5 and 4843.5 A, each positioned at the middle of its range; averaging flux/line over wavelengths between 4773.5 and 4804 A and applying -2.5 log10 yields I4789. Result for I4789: 0.006 mag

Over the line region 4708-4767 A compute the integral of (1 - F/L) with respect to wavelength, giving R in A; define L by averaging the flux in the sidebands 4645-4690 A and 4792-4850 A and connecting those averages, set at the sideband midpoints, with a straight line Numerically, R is -1.6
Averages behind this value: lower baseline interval 17.5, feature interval 18.7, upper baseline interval 19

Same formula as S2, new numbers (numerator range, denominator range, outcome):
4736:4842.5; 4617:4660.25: 1.19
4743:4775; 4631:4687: 1.12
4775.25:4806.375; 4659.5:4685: 1.15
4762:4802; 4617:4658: 1.18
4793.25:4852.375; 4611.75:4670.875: 1.20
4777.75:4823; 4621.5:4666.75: 1.19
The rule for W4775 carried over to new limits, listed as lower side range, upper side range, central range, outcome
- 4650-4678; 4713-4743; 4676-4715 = -0.3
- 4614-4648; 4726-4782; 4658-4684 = 0.3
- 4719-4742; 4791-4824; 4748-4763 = 0.2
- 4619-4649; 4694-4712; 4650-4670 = 0.6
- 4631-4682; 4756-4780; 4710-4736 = -1.1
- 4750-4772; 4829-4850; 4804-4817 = -0.7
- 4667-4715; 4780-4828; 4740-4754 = -0.3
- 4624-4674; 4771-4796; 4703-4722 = -0.4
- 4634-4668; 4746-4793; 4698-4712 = 0.3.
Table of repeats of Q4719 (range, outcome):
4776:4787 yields 16.67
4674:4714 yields 14.02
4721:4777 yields 15.76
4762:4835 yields 15.83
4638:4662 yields 14.33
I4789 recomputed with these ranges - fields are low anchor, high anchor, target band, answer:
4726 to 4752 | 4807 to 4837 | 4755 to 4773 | 0.040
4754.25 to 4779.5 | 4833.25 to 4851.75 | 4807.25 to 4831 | -0.111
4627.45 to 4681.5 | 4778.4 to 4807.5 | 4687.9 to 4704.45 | -0.056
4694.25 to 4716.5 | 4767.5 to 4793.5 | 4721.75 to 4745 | -0.006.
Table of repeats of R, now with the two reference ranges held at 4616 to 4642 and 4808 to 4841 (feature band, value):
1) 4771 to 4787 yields 0.1 A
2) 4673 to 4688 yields 0.4 A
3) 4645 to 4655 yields -0.1 A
